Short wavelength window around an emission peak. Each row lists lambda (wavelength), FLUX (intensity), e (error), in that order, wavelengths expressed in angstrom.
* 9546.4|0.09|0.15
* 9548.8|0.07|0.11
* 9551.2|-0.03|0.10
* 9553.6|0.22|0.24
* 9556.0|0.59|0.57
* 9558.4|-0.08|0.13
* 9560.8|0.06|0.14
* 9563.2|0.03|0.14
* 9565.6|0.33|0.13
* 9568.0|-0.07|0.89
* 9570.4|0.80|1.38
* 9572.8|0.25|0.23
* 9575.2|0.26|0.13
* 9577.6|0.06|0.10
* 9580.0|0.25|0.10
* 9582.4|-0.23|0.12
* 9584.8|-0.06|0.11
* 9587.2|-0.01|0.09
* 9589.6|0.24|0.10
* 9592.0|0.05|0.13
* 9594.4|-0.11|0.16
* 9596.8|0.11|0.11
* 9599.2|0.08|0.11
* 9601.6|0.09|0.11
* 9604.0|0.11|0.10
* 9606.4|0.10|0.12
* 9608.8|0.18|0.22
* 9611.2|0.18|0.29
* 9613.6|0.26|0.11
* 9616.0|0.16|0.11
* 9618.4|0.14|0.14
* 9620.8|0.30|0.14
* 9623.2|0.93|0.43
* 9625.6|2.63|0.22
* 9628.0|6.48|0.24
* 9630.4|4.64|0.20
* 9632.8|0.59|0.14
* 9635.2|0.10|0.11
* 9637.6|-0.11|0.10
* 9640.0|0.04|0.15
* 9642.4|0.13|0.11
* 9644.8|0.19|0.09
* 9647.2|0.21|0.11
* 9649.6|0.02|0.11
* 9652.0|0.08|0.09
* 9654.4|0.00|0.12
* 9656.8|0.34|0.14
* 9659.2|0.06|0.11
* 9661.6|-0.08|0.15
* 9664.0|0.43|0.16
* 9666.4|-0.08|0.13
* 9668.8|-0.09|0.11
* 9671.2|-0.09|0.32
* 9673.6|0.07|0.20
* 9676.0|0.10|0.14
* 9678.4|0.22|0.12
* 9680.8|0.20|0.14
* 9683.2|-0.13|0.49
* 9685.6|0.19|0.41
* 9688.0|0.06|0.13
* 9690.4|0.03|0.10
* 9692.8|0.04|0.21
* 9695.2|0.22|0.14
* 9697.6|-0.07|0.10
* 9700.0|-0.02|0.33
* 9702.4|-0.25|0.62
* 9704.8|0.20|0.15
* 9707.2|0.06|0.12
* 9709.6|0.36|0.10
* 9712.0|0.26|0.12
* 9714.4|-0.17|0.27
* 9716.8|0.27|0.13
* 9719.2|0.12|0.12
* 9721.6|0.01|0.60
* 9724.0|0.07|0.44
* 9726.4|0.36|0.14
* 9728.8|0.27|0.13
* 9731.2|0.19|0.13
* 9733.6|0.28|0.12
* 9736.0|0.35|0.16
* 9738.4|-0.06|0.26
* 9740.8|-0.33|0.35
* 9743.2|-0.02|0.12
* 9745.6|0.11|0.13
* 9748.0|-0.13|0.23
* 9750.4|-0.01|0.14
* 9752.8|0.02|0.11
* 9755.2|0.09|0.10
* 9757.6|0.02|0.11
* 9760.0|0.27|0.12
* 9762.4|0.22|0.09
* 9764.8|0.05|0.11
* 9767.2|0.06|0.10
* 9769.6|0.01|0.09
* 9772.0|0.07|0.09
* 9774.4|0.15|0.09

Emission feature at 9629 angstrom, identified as [O III] 5007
